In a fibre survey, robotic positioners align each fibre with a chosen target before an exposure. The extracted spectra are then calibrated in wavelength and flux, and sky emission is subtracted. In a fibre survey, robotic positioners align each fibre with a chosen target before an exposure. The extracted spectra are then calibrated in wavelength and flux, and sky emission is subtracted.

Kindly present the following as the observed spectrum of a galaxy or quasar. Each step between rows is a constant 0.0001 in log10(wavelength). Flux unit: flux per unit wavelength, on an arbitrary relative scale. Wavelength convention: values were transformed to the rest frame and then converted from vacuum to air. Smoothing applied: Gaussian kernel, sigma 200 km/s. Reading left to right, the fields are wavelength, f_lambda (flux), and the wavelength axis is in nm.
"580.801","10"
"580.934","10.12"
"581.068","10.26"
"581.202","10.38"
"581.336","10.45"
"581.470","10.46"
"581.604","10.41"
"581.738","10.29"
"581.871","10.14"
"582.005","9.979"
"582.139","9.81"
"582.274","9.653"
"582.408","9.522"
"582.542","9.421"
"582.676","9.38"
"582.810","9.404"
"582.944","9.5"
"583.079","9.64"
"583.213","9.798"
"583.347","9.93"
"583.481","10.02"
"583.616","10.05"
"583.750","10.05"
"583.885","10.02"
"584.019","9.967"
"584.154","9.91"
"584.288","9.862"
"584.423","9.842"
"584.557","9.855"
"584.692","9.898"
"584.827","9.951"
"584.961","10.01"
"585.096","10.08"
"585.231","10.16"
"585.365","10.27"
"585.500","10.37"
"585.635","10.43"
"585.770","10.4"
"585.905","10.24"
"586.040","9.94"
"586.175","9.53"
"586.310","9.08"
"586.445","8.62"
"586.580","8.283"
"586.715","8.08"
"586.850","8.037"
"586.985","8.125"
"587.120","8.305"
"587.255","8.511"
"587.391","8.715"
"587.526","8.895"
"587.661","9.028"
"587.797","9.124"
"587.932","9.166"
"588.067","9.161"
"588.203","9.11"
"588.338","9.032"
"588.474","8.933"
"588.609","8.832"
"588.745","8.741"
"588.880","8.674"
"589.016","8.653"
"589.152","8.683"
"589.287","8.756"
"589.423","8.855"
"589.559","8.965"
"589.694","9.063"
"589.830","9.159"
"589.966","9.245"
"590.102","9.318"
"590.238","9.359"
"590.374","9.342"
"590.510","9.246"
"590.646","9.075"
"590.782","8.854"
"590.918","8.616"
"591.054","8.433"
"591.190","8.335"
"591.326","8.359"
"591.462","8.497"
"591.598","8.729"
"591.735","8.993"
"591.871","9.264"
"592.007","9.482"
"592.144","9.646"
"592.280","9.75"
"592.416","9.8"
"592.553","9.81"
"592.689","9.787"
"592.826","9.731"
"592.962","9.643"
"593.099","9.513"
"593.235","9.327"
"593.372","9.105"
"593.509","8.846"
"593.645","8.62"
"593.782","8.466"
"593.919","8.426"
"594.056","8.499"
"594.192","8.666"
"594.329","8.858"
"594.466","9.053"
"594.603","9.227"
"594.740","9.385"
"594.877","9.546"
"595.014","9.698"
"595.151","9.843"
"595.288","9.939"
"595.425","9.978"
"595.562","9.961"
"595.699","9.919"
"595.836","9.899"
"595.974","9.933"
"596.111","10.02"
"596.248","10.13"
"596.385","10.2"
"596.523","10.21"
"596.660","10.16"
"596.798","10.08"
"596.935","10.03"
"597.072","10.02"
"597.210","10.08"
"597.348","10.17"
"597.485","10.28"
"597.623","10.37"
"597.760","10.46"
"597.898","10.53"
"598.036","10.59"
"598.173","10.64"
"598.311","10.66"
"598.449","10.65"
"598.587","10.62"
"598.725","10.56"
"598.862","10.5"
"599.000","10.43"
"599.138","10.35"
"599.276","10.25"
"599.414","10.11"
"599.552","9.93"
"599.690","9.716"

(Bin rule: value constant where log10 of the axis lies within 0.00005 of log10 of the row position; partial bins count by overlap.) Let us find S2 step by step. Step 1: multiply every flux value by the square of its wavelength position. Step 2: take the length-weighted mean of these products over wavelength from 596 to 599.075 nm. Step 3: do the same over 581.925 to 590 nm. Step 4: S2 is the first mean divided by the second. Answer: 1.15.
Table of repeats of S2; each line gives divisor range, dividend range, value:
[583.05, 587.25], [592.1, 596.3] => 1.01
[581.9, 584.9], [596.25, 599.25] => 1.11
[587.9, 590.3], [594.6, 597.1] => 1.13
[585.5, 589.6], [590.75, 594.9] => 1.03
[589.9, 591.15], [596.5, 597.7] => 1.15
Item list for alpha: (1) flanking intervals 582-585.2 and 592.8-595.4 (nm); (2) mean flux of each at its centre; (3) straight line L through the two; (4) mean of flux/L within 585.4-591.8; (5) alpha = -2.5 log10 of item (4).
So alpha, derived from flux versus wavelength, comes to 0.06 mag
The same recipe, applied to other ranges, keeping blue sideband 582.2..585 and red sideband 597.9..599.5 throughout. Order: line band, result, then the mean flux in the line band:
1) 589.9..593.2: 0.11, 9.2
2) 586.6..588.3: 0.15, 8.69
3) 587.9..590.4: 0.12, 8.99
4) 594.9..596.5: 0.04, 9.95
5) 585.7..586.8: 0.07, 9.25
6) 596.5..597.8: 0.02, 10.2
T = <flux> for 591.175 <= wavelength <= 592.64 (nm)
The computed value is 9.19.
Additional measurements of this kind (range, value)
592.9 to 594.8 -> 8.97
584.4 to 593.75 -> 9.19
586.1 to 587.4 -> 8.53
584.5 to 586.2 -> 10.1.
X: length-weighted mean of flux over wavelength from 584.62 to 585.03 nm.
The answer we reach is 9.94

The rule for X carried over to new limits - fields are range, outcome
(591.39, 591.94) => 8.87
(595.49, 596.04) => 9.92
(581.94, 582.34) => 9.79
